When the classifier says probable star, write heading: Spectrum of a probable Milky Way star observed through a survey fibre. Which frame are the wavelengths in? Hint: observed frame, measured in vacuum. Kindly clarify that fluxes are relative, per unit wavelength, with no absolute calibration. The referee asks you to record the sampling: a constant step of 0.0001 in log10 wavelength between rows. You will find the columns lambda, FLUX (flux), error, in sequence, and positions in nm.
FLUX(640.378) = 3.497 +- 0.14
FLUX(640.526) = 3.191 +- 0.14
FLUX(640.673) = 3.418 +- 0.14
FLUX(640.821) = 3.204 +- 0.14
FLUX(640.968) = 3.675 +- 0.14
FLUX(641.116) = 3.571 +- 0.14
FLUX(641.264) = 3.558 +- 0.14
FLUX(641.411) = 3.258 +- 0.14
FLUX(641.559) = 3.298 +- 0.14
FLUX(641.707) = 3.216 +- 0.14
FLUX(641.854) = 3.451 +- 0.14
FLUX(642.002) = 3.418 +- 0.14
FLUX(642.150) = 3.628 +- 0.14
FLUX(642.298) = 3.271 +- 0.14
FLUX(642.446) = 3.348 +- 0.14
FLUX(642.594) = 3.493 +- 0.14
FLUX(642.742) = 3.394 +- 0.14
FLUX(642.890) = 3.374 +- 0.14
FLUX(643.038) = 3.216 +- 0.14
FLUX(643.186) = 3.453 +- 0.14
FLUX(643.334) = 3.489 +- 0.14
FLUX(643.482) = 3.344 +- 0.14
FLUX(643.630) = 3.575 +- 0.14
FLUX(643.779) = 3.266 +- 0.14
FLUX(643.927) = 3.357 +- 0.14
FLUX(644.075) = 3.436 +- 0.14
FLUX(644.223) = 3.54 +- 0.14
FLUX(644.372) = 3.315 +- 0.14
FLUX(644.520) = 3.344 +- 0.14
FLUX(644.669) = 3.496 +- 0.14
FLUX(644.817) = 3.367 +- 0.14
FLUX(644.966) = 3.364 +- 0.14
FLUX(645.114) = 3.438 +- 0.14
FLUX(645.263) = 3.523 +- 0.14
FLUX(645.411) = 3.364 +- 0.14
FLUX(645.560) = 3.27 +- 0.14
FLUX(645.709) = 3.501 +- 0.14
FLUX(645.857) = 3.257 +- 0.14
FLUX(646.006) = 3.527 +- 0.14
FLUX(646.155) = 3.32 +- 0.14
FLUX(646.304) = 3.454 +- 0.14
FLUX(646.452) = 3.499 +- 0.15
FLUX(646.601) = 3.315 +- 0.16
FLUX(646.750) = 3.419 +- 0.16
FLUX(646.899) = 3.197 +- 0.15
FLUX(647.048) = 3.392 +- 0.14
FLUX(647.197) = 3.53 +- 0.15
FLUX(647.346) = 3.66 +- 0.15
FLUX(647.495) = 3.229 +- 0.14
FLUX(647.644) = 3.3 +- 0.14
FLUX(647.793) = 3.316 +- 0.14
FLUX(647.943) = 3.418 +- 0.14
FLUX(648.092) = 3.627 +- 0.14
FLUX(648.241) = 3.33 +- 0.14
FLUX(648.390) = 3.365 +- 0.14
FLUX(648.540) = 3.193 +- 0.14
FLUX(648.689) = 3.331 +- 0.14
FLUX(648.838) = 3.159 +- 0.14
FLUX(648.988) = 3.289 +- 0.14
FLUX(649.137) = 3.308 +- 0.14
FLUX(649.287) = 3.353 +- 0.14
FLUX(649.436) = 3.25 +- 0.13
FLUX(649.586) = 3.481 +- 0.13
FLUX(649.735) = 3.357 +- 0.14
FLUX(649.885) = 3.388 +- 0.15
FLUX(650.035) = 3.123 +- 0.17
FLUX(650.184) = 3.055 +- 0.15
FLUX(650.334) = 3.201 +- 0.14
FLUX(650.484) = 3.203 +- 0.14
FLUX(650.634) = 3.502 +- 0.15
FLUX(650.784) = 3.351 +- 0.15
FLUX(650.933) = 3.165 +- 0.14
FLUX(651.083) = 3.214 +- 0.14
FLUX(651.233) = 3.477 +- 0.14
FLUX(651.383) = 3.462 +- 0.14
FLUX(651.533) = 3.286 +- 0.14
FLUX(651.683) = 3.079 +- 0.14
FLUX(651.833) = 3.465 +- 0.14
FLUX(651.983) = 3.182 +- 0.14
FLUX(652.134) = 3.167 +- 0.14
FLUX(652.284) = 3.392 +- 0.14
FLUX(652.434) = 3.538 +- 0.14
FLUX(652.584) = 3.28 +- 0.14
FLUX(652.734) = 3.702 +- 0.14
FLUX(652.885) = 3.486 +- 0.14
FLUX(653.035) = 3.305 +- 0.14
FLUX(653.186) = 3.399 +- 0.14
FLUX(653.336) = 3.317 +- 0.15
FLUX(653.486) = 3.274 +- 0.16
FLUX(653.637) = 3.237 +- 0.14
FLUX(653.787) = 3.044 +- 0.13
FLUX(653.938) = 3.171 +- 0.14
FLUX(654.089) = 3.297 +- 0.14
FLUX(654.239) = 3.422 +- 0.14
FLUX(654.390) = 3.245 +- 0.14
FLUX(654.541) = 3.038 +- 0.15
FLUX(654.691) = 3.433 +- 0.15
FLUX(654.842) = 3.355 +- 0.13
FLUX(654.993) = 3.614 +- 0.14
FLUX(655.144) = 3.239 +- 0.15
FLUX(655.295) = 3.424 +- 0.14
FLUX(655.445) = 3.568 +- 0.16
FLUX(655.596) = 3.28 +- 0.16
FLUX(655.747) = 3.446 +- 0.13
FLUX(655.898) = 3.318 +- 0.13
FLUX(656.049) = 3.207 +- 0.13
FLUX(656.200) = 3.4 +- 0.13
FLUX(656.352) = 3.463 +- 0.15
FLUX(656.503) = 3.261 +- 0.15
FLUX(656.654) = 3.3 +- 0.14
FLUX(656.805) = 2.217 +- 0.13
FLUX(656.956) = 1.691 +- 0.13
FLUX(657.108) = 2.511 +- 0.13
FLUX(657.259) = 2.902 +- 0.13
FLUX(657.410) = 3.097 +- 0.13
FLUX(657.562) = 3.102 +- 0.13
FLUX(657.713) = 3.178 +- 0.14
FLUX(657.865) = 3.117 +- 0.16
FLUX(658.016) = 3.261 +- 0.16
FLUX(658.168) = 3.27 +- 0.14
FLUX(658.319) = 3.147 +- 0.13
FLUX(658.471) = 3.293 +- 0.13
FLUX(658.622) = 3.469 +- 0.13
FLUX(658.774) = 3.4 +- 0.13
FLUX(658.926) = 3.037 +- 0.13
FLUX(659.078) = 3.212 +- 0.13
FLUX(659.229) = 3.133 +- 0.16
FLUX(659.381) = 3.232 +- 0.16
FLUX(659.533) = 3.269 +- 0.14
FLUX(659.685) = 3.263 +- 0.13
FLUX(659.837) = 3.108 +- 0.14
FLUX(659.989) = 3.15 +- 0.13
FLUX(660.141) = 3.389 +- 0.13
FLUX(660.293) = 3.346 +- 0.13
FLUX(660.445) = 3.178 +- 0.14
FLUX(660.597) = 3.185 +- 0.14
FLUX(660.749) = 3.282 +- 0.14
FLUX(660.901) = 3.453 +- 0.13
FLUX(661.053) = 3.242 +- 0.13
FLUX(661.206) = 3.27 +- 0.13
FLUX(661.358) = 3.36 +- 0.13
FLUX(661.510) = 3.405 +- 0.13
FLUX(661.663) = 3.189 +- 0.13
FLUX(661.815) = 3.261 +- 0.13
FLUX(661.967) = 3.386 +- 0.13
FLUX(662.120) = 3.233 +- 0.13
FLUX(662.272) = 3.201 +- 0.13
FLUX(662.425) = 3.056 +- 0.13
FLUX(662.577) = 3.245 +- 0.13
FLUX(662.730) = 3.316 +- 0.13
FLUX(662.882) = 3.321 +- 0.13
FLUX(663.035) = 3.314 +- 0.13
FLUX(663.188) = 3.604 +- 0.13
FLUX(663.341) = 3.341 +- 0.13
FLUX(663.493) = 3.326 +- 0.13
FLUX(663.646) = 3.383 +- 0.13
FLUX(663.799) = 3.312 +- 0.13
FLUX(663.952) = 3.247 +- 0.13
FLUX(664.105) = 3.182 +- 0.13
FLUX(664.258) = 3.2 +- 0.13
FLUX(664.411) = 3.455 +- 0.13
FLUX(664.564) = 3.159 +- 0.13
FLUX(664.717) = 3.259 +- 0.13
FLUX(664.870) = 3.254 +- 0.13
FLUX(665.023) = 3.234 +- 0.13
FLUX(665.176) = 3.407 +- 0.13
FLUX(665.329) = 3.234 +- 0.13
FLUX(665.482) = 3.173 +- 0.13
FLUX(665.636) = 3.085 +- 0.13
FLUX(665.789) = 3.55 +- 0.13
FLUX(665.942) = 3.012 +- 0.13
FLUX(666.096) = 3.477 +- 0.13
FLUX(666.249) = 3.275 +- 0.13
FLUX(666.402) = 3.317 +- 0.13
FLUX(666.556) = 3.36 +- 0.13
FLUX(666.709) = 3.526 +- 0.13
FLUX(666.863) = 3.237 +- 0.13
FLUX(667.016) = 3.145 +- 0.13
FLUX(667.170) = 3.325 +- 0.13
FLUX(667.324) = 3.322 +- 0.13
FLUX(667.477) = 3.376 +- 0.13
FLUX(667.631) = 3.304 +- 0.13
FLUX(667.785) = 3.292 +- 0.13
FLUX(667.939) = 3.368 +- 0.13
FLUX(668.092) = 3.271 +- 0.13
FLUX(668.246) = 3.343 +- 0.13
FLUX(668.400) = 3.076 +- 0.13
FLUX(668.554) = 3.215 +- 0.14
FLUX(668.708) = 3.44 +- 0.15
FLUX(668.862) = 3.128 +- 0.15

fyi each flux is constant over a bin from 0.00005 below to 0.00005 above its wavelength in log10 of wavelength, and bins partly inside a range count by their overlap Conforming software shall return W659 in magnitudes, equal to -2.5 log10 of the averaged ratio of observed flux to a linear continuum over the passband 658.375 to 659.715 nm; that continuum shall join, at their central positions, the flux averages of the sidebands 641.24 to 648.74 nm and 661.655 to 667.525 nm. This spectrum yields 0.02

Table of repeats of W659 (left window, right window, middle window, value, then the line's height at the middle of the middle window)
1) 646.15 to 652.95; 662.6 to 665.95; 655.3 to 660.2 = 0.056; 3.32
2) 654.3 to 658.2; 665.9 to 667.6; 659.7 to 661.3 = -0.015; 3.22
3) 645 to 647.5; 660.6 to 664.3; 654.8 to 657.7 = 0.072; 3.34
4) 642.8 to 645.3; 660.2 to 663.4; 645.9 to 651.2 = 0.012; 3.38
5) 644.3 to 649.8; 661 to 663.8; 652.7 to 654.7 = 0.014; 3.34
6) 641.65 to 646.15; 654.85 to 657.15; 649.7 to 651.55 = -0.010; 3.26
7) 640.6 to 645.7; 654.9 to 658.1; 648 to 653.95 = -0.025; 3.24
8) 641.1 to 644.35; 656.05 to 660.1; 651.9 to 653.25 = -0.057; 3.21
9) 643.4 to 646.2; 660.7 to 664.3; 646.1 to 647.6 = -0.004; 3.39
